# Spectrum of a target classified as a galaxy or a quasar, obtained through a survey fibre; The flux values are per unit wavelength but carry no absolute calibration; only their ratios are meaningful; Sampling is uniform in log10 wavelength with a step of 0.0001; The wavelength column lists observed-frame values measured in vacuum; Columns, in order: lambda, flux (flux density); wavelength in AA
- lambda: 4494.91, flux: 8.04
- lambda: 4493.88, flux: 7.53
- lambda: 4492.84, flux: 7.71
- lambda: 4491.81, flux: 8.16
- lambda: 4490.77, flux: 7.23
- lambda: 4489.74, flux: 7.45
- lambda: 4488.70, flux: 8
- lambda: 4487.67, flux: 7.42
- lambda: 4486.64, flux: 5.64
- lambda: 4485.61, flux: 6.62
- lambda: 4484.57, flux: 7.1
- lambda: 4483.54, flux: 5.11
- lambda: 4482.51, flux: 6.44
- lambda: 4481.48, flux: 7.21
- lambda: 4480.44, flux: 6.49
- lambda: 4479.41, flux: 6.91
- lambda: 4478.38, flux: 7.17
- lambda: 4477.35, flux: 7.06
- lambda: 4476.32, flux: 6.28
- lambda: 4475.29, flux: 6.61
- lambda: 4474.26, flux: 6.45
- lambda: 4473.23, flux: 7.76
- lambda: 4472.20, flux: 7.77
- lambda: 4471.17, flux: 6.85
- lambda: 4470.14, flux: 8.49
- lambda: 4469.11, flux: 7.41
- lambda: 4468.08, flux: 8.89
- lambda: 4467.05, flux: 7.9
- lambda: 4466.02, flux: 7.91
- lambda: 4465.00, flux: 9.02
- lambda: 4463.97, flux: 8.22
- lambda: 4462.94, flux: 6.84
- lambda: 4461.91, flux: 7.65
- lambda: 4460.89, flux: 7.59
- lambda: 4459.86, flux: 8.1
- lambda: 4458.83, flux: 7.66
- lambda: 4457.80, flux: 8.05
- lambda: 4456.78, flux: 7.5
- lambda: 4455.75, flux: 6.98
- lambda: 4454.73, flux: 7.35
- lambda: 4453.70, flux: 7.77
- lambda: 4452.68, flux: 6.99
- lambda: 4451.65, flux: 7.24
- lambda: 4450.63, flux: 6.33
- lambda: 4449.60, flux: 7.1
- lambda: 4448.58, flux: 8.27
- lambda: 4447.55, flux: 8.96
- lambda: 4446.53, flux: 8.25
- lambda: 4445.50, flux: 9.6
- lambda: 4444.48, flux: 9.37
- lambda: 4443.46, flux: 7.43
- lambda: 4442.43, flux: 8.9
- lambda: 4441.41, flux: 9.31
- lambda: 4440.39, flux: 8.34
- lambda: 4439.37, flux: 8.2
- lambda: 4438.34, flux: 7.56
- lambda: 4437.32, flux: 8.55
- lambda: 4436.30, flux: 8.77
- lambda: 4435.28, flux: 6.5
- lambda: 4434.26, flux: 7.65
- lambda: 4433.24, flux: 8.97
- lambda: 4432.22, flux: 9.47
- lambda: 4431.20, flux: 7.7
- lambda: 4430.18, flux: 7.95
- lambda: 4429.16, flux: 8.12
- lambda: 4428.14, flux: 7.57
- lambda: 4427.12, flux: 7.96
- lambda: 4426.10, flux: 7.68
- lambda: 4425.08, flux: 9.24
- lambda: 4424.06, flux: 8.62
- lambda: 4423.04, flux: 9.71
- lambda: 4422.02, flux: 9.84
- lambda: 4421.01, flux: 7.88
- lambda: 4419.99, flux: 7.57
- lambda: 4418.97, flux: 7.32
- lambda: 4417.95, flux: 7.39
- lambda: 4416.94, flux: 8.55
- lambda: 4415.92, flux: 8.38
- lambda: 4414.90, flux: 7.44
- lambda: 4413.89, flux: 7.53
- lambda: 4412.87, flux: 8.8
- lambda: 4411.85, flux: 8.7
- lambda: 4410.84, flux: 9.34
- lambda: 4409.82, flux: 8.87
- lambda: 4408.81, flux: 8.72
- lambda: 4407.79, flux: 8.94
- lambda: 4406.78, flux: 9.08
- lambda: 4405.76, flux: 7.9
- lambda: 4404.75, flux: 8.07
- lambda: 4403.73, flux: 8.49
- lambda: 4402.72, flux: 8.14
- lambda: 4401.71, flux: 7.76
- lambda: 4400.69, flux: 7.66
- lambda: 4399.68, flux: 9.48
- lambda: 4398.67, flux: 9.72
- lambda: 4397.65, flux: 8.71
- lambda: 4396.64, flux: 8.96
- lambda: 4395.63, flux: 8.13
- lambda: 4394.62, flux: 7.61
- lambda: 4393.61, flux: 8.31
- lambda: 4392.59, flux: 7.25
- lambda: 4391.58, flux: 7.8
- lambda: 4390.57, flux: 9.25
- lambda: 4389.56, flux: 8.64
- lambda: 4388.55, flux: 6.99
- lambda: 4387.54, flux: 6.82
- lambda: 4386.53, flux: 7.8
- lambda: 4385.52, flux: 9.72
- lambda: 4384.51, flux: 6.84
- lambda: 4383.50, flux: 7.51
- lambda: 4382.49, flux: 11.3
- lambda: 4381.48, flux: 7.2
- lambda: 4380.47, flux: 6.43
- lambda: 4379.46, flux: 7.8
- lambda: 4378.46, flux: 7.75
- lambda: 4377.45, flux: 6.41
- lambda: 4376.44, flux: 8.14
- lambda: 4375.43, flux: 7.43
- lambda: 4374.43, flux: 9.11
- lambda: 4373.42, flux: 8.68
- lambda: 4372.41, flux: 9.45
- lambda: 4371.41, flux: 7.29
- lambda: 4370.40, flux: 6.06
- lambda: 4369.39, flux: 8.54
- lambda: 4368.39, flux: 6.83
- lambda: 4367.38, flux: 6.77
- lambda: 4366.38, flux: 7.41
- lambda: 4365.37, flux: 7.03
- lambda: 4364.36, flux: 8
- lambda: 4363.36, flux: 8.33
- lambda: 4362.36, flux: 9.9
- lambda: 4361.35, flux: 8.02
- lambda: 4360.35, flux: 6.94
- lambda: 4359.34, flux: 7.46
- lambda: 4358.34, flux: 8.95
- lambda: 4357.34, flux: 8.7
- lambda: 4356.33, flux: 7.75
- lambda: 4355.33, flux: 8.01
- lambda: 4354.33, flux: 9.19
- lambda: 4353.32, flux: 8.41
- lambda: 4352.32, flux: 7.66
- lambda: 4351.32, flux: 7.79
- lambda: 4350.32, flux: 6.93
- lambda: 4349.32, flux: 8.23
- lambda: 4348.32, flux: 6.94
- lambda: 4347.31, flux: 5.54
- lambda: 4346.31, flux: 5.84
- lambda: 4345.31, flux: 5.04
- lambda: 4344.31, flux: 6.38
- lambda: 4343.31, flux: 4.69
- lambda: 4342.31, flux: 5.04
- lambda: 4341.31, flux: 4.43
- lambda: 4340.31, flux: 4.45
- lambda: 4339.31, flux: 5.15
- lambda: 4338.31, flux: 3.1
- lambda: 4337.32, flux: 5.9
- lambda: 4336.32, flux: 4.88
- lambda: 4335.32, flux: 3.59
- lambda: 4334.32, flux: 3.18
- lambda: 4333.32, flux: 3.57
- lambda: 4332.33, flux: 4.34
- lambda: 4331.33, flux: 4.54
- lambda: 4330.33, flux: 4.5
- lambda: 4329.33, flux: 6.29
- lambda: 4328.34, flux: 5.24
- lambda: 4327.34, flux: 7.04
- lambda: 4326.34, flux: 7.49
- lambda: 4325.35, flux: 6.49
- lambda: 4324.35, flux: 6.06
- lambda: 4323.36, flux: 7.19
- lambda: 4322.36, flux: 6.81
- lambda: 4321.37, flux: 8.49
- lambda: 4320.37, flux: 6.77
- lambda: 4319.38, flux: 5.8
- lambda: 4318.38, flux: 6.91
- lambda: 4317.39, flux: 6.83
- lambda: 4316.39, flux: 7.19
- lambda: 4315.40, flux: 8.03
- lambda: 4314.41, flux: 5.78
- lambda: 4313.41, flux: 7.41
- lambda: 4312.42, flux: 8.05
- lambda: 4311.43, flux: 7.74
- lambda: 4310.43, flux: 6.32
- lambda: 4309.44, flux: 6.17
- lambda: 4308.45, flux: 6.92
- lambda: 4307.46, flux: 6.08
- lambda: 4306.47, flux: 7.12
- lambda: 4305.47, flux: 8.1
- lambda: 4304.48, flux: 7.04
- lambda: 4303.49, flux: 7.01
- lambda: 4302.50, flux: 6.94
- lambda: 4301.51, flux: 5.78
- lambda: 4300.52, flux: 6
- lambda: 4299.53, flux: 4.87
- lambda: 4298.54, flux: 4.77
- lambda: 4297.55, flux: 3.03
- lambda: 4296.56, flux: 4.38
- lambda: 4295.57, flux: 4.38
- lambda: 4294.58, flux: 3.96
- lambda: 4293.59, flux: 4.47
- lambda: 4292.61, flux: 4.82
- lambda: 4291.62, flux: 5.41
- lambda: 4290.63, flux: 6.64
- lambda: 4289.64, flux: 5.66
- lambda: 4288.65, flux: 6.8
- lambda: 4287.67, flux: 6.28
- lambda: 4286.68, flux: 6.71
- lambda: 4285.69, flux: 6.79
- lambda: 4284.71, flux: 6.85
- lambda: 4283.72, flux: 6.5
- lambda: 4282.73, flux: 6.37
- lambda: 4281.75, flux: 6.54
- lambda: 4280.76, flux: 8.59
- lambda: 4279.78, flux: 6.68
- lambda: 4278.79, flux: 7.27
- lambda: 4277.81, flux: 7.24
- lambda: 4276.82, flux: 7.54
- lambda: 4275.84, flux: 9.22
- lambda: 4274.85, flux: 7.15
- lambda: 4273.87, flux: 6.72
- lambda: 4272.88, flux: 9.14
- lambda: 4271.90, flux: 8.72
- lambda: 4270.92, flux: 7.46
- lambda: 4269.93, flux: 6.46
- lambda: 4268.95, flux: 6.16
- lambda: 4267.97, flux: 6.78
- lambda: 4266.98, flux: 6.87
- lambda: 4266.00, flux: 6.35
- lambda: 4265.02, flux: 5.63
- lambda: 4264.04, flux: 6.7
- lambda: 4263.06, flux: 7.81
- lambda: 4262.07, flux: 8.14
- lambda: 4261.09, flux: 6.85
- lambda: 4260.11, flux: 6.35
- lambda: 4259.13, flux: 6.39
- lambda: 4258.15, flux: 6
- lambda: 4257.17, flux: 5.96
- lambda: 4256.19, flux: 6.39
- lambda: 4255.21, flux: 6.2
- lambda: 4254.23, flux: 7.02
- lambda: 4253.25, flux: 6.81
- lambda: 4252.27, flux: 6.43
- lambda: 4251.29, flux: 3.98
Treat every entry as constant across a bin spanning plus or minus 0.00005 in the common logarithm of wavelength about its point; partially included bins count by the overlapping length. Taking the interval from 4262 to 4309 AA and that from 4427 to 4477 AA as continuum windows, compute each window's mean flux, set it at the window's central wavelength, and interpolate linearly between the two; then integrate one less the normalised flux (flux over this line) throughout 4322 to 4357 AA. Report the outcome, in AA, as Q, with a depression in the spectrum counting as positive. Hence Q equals 5.1 AA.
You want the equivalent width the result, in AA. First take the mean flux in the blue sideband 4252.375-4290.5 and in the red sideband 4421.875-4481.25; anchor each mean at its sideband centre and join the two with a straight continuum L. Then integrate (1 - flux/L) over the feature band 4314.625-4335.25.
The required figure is 3.2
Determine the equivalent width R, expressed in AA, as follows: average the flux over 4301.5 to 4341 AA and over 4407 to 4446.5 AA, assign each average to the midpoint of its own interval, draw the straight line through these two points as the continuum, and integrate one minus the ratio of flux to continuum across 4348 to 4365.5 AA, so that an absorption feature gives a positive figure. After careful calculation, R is -2.90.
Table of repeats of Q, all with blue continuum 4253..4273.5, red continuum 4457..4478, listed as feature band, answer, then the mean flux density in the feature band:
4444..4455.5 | -0.5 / 7.9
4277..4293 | 0.8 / 6.6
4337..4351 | 3.1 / 5.57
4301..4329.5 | 0.8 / 6.87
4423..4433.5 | -1.3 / 8.38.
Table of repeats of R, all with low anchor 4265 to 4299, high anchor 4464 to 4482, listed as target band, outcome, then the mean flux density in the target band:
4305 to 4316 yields -0.8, 7.06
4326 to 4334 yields 1.7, 5.28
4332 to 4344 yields 4.2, 4.4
